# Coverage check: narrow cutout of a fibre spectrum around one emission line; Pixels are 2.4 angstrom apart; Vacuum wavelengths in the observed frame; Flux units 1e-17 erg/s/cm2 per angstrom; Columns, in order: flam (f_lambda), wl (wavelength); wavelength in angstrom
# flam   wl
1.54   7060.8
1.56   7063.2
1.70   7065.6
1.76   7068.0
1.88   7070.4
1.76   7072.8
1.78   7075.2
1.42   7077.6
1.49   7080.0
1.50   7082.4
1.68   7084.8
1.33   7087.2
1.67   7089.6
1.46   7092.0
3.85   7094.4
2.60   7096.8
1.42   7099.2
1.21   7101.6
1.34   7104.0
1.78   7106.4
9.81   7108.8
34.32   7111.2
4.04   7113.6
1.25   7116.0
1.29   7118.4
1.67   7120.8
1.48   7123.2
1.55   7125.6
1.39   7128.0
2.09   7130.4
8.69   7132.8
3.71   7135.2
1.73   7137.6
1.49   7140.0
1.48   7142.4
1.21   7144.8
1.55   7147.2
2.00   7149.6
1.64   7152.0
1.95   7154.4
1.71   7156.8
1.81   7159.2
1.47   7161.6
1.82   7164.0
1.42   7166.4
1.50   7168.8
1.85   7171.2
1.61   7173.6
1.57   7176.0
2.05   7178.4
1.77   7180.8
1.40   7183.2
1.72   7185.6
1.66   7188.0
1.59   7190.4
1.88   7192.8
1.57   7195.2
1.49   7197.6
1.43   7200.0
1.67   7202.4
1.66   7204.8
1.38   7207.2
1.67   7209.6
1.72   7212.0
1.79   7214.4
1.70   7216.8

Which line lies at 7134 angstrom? [N II] 6583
